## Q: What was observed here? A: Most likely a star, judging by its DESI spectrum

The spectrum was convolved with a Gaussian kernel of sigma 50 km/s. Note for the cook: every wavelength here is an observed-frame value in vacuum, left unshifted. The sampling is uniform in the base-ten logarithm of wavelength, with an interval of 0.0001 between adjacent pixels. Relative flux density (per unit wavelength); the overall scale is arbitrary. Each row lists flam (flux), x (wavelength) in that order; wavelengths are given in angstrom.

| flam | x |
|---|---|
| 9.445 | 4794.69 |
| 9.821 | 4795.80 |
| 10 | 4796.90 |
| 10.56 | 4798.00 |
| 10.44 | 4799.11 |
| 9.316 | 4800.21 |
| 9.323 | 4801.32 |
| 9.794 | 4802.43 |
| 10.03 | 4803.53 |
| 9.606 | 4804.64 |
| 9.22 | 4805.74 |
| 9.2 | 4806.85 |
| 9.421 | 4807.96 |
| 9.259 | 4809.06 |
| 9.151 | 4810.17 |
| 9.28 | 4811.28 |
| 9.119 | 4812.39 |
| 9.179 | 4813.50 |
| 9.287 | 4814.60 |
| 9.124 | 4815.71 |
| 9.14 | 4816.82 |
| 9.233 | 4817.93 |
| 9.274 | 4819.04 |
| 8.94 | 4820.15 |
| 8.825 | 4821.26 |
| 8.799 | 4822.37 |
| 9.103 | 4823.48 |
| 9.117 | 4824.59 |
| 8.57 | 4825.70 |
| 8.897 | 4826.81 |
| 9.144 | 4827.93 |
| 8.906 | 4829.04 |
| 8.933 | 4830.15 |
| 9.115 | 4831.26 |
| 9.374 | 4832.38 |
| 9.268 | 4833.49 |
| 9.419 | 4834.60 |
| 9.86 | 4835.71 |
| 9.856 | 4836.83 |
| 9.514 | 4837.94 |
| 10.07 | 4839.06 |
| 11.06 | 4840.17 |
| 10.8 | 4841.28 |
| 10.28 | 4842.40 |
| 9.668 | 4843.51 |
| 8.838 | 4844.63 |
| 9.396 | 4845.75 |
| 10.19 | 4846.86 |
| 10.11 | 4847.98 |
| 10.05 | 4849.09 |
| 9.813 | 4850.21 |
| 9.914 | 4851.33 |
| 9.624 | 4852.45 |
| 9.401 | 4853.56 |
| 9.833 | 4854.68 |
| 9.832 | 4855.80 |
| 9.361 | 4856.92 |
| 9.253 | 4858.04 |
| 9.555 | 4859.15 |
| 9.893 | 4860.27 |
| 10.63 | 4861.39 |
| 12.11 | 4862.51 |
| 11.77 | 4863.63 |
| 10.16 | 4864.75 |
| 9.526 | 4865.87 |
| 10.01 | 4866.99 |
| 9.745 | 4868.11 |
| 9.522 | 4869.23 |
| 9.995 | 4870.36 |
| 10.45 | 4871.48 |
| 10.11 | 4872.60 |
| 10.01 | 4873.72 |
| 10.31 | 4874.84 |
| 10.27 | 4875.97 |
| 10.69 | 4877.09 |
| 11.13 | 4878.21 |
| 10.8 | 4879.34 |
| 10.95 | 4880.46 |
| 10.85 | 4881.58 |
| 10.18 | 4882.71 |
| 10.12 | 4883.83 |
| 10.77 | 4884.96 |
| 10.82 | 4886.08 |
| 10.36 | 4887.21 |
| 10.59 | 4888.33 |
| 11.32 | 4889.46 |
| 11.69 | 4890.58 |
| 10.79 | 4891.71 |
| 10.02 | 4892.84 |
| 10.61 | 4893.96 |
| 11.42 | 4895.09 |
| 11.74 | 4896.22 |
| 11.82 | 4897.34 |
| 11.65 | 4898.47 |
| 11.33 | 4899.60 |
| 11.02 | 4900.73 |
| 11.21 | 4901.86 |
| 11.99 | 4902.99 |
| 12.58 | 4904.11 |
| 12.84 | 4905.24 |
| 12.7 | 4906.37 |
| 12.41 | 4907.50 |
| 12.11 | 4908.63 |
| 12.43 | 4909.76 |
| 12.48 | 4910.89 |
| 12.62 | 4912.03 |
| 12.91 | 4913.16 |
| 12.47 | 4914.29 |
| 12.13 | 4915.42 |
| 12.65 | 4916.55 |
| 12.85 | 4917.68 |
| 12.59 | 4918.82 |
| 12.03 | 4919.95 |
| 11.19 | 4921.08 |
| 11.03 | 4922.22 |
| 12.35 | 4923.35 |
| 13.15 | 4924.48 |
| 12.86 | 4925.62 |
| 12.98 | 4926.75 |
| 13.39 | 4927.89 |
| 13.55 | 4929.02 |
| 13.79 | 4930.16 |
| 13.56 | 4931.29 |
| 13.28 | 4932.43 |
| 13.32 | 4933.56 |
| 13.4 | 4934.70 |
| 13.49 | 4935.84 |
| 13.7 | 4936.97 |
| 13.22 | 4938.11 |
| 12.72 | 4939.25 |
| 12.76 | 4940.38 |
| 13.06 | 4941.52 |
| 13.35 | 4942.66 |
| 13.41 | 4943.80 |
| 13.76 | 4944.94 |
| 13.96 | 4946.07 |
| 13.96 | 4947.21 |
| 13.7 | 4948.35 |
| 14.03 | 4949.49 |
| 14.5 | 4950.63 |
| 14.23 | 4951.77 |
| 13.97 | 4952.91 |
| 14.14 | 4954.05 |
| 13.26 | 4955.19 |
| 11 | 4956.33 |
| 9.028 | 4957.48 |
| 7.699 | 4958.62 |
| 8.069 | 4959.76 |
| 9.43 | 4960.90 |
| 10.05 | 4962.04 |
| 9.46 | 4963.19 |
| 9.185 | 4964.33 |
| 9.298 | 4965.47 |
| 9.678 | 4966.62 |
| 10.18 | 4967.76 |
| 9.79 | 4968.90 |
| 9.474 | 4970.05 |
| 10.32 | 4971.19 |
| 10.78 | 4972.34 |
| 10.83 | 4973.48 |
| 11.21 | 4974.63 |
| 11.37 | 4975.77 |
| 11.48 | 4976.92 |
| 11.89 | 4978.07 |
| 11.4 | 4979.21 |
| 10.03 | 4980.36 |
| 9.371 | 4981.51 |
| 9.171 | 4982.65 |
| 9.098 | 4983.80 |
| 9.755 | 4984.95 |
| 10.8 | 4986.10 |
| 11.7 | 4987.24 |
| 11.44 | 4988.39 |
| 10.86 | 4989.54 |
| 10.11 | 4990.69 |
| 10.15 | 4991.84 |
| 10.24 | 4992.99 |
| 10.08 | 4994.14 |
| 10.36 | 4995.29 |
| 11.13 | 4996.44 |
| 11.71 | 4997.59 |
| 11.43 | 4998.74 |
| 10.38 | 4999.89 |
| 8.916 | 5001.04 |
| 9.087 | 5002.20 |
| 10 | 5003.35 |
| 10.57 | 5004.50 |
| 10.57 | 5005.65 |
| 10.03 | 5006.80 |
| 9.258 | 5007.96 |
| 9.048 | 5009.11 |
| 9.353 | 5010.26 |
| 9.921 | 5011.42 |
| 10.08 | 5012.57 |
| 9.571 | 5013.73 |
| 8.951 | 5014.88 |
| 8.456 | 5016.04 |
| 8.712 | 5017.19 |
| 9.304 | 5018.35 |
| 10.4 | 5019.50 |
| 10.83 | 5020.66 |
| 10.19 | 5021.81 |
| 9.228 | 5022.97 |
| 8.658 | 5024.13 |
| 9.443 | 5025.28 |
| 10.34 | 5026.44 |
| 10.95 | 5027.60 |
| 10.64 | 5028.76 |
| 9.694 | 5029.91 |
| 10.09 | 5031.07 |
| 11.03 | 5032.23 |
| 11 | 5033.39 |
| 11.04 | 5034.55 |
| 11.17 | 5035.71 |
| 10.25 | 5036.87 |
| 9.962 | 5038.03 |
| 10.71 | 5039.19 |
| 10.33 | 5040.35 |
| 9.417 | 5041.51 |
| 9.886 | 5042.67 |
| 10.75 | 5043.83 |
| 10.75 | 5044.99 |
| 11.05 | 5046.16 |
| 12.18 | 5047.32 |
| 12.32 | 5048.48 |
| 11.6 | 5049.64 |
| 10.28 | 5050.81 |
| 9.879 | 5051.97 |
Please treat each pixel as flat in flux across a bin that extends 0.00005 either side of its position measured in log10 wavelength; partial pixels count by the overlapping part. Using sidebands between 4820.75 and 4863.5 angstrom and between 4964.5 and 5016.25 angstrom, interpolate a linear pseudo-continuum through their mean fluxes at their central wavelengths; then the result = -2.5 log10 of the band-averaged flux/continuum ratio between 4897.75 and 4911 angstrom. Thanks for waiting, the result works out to -0.21 mag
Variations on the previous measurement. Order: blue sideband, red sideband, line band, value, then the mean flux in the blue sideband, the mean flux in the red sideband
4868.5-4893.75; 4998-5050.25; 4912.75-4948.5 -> -0.24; 10.5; 10.2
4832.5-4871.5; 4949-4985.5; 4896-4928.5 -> -0.18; 9.95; 10.7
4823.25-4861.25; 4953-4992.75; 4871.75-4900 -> -0.10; 9.6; 10.4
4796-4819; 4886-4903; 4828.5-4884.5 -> 0.04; 9.49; 11.1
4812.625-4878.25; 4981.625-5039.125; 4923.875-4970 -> -0.23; 9.72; 10.1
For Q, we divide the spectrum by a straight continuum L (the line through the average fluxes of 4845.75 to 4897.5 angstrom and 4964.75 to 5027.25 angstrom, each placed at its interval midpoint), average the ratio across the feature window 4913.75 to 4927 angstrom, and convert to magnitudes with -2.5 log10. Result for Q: -0.20 mag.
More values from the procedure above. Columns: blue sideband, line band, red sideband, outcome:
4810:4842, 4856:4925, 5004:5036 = -0.17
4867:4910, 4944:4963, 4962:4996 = -0.16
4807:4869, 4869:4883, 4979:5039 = -0.08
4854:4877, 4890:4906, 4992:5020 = -0.14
